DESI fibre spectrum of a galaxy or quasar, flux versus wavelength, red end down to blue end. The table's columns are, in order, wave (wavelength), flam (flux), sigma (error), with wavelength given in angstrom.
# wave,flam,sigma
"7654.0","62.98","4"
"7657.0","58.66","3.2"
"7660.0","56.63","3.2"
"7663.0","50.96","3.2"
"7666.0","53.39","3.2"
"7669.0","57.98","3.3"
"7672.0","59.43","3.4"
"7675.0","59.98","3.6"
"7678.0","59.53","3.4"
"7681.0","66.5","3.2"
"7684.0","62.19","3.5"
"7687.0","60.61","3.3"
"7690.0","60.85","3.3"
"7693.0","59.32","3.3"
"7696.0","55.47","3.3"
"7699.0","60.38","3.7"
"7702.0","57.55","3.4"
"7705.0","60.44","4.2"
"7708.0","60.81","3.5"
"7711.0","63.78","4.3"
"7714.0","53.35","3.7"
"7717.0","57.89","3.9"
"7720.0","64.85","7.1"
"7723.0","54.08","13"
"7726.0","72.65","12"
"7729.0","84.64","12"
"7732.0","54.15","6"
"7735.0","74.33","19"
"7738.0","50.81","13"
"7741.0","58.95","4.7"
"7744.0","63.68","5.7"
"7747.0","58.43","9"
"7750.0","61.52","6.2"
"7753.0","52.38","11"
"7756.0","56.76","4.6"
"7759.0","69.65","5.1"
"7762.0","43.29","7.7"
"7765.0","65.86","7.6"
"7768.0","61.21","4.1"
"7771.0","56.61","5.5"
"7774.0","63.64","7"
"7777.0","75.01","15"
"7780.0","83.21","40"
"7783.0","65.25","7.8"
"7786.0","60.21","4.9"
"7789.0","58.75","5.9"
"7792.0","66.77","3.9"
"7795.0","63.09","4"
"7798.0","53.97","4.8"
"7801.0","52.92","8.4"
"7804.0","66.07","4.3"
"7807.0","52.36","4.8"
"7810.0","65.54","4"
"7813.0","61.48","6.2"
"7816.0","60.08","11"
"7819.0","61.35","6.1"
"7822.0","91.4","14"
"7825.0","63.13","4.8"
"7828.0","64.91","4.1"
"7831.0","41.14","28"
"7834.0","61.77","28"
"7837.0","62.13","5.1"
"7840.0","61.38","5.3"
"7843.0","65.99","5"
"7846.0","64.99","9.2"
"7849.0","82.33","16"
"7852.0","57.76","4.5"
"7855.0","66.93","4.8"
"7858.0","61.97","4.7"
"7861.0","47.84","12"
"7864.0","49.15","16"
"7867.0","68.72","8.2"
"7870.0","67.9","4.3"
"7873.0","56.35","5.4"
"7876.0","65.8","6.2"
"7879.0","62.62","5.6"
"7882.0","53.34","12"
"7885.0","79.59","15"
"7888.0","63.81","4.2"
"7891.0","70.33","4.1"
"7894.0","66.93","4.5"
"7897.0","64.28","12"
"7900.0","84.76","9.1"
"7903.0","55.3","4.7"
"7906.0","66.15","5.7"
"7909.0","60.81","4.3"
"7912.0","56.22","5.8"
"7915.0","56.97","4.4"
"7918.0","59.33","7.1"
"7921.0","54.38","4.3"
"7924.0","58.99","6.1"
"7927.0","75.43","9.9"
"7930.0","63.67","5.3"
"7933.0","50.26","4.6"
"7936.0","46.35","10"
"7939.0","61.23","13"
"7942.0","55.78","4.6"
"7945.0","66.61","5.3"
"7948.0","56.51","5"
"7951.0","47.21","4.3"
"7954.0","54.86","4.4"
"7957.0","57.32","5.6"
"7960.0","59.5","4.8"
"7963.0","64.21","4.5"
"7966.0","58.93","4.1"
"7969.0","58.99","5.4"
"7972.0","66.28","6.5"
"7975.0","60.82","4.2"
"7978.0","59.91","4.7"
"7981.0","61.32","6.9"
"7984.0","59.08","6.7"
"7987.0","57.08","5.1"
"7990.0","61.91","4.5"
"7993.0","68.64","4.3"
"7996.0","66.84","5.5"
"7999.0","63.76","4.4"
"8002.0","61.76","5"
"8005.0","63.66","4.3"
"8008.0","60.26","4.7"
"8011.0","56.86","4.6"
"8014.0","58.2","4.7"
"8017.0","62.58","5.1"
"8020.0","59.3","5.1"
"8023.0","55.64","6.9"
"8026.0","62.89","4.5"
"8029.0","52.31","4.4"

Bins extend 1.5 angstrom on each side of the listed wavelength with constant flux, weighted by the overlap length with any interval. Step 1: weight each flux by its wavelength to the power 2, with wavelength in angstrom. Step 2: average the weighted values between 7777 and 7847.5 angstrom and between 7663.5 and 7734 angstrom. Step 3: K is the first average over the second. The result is 1.07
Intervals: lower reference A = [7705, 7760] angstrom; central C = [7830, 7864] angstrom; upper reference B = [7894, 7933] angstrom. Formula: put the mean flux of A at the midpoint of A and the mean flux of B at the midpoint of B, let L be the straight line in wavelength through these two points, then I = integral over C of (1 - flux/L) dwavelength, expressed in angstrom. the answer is 0.69 angstrom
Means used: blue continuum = 61.7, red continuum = 62.7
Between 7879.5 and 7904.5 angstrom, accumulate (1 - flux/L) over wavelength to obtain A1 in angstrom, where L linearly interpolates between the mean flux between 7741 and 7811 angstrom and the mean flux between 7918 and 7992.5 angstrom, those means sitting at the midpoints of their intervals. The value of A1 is -3.0 angstrom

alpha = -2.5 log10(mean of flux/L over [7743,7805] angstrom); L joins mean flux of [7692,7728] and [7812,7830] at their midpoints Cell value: 0.04 mag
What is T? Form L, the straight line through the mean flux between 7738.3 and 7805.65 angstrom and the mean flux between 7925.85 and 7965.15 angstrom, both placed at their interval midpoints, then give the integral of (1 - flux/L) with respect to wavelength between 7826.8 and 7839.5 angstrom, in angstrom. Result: 0.57 angstrom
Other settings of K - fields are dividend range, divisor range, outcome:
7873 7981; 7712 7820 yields 1.03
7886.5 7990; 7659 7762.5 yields 1.07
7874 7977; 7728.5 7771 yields 1.06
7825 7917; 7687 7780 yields 1.06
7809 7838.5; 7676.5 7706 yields 1.09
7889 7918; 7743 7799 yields 1.07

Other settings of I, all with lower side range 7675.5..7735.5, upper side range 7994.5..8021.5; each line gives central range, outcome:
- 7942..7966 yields 1.4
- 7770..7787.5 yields -1.6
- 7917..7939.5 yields 1.1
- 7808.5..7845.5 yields -1.0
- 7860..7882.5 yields 0.8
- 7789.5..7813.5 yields 0.6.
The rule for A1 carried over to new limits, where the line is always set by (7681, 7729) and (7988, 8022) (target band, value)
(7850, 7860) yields -0.1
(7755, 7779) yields -0.3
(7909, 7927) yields 0.8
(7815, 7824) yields -1.4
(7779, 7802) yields -0.5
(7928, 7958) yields 2.7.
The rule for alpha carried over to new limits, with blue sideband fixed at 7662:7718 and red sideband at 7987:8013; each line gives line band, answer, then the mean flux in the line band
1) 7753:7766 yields 0.04 mag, 57.9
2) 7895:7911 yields -0.08 mag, 66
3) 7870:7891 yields -0.06 mag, 64.4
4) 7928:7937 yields 0.13 mag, 55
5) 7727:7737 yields -0.18 mag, 70.1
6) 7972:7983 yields 0.02 mag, 61.4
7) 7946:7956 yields 0.15 mag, 53.8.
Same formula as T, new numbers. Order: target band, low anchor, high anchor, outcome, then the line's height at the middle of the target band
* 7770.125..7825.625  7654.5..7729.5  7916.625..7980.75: -4.4 angstrom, 59.7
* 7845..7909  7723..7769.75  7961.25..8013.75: -3.0 angstrom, 61.7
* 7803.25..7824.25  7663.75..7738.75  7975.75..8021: -1.4 angstrom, 61.2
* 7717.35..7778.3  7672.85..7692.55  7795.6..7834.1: -0.7 angstrom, 61.3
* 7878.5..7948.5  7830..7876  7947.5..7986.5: -2.4 angstrom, 60.1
